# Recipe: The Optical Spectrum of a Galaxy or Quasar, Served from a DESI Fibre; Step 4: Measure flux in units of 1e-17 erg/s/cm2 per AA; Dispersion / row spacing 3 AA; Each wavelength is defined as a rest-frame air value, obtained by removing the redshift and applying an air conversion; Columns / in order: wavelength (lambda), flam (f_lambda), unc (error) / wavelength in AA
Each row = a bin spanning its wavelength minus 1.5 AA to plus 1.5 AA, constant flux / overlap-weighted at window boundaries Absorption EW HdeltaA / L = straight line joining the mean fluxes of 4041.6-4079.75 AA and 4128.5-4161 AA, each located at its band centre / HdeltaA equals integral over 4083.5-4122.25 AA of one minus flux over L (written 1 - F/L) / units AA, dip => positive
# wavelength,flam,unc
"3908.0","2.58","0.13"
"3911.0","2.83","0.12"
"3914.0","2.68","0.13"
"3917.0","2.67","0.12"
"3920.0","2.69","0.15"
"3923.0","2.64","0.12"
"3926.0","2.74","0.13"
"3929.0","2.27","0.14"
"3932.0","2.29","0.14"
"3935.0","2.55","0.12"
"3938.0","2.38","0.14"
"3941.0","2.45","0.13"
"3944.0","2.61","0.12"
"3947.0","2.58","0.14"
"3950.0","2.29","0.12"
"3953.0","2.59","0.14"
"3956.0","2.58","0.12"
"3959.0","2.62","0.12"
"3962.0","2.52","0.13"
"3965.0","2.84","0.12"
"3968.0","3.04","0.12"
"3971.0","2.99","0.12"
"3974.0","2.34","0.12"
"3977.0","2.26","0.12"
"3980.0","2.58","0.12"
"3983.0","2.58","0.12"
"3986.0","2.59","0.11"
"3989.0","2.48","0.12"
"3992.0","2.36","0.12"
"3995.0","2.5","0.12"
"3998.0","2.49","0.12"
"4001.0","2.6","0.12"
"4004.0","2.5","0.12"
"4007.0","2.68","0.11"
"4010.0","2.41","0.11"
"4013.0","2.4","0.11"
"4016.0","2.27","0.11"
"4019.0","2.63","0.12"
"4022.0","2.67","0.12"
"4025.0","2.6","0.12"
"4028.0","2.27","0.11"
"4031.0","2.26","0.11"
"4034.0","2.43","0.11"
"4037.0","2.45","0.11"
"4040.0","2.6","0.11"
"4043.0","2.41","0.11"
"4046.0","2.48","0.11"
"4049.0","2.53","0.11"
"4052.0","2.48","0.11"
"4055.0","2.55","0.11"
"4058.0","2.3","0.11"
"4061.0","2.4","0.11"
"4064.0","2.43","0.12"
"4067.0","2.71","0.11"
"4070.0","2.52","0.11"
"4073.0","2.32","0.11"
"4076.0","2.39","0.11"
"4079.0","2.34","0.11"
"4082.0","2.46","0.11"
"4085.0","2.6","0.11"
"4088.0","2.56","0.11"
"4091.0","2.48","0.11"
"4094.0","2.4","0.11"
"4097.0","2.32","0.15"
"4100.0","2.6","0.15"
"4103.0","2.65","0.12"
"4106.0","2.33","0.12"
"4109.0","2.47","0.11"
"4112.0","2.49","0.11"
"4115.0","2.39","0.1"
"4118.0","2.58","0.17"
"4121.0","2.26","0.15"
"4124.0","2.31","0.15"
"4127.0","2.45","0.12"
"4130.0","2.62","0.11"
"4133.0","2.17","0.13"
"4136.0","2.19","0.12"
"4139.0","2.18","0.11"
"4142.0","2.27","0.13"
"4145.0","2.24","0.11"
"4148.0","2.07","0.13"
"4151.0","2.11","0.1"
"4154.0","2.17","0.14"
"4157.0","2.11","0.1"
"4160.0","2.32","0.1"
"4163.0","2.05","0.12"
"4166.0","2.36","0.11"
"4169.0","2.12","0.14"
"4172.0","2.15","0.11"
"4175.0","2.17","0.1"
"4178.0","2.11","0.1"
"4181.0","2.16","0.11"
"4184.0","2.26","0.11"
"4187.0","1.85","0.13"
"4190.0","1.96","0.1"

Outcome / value -2.3 AA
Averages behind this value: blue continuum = 2.45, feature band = 2.47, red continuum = 2.22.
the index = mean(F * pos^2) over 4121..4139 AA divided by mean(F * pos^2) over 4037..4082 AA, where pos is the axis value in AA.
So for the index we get 0.98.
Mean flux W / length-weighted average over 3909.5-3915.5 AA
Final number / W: 2.76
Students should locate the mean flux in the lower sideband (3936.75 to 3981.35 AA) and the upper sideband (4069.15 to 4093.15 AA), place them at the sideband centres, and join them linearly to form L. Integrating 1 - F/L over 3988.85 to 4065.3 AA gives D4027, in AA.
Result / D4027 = 1.3 AA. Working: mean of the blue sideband 2.58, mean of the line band 2.47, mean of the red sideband 2.46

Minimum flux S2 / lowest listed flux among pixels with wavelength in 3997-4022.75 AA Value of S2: 2.27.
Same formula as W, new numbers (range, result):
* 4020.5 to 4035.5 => 2.45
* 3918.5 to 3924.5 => 2.67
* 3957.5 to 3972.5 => 2.8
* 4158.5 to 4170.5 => 2.21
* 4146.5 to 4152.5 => 2.09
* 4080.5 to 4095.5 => 2.5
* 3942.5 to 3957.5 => 2.53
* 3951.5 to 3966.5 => 2.63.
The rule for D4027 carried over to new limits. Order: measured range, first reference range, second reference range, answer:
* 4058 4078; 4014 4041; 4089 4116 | 0.12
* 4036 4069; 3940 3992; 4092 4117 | 0.23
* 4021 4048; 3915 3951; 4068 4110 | 0.24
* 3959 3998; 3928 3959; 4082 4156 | -2.18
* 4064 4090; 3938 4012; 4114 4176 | -1.21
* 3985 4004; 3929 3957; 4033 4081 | -0.29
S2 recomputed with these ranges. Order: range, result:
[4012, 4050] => 2.26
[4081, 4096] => 2.4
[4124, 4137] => 2.17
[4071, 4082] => 2.32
